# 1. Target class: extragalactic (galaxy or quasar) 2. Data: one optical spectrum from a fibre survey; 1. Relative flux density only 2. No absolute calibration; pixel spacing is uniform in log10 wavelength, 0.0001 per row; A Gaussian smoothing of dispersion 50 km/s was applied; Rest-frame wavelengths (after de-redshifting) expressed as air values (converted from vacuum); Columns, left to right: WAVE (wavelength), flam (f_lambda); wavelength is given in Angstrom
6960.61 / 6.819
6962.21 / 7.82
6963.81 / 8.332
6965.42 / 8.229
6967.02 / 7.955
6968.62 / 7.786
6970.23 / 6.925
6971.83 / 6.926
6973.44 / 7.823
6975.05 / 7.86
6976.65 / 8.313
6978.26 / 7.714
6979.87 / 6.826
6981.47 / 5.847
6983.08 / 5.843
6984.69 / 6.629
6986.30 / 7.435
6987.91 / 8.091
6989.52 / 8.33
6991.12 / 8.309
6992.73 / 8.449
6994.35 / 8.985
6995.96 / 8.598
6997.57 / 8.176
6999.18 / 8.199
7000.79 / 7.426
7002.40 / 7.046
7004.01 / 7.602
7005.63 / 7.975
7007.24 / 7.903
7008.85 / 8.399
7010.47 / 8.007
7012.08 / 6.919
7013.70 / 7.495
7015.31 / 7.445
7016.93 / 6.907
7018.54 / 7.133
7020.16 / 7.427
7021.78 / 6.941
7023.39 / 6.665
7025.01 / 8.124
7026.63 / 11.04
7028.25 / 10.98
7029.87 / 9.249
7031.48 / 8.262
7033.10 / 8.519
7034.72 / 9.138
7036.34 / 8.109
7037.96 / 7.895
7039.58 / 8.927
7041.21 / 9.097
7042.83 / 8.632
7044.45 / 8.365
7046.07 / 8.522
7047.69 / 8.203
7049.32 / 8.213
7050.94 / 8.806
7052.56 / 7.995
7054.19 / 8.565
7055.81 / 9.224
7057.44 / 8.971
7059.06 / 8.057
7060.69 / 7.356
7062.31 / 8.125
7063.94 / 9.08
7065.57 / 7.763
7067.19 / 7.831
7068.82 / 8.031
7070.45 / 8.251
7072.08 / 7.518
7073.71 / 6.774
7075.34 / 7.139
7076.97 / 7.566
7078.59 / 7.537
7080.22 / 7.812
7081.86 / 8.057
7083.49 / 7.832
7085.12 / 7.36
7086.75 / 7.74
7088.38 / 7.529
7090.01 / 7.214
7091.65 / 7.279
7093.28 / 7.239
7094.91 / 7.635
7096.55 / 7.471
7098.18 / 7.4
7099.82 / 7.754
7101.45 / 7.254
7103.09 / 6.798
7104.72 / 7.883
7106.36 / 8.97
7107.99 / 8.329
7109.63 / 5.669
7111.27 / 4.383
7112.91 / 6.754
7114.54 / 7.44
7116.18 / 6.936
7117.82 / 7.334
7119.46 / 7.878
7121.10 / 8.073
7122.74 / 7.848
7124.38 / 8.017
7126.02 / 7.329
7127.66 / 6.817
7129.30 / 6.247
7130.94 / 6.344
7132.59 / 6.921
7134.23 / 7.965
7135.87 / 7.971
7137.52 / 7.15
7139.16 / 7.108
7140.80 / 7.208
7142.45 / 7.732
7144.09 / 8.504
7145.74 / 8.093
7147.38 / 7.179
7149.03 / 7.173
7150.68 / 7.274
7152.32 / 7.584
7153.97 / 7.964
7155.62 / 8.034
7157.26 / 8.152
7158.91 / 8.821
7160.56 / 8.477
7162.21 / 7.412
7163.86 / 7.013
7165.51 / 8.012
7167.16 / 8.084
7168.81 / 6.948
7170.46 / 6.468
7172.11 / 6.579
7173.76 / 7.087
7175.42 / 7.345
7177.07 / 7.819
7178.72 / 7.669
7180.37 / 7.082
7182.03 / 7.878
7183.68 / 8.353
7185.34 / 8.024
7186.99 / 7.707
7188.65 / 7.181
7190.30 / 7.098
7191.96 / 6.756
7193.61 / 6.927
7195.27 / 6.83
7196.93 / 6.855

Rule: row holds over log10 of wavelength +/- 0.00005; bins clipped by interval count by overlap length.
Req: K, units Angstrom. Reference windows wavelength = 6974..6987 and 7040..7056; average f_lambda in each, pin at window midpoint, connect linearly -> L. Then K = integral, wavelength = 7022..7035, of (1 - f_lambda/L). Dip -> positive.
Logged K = -1.2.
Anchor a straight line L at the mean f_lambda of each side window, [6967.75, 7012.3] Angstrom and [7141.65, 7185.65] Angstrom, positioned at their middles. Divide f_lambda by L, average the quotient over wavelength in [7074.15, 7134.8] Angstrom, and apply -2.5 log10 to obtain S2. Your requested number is 0.05 mag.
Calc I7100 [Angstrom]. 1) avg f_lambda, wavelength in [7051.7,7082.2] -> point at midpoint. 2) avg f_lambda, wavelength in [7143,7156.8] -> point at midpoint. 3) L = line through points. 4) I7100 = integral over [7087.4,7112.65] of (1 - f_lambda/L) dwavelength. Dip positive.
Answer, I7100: 2.0 Angstrom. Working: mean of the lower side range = 7.98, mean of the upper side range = 7.74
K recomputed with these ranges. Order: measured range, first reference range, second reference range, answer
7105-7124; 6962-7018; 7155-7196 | 0.7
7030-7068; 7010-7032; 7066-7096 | -3.0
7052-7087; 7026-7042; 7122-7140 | 2.0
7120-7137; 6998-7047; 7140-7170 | 1.0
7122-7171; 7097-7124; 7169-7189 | -1.1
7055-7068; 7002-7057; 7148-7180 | -0.4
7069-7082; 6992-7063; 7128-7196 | 0.6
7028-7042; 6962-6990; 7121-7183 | -2.5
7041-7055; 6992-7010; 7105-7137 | -1.3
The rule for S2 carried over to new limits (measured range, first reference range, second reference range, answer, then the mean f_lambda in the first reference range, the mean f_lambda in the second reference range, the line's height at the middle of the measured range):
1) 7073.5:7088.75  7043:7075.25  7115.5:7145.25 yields 0.05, 8.18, 7.42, 7.94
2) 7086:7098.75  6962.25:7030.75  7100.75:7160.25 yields 0.01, 7.82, 7.43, 7.54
